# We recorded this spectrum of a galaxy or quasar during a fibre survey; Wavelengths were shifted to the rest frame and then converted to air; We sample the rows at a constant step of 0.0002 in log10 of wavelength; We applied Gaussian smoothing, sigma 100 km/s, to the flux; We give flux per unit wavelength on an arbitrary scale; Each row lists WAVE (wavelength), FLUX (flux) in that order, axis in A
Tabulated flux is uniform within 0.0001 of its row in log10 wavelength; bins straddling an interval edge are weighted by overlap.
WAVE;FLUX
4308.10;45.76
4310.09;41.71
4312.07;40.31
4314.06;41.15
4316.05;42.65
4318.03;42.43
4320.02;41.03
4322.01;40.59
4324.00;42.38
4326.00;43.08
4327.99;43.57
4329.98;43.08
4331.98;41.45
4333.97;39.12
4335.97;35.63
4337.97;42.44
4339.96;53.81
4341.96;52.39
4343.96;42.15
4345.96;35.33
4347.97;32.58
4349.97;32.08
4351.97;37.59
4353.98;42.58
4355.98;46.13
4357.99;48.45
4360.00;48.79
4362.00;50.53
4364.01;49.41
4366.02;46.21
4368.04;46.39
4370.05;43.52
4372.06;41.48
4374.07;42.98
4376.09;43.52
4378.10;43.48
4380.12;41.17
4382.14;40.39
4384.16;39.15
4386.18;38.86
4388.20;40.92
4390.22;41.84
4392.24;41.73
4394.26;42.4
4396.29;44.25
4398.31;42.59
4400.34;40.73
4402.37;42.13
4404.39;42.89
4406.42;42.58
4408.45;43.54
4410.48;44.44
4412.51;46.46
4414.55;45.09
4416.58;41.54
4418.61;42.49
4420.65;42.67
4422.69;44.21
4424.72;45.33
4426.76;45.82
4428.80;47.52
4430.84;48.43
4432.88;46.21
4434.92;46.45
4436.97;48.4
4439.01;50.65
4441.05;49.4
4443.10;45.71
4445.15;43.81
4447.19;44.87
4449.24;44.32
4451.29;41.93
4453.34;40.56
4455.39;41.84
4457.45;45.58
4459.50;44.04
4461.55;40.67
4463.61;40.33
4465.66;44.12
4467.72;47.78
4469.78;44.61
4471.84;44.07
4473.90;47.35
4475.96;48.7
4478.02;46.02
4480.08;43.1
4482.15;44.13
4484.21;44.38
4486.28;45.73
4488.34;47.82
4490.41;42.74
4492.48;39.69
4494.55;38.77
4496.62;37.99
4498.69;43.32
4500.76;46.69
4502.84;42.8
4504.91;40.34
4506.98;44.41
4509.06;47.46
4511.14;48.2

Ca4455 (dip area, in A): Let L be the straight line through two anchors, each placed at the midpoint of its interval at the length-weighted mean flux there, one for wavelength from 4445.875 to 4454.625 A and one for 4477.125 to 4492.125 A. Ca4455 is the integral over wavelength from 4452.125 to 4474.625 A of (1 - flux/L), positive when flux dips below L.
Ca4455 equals 0.0 A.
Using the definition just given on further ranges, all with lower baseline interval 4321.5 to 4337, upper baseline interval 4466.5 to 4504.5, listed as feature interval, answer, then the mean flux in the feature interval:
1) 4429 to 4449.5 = -1.76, 47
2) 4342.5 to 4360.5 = 0.36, 40.7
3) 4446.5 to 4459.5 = 0.09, 43.2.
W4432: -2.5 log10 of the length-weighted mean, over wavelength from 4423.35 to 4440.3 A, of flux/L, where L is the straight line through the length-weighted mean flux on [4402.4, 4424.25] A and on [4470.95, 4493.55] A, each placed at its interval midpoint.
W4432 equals -0.08 mag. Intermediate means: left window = 43.6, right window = 44.9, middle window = 47.3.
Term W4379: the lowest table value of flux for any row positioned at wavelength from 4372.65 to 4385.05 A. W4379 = 39.15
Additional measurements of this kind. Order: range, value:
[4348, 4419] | 32.08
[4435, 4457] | 40.56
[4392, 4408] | 40.73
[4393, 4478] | 40.33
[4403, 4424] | 41.54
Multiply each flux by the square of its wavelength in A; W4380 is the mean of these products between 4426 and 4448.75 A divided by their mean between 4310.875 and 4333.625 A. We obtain 1.18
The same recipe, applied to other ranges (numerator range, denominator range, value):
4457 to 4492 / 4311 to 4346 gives 1.12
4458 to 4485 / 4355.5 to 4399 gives 1.06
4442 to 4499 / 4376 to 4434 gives 1.04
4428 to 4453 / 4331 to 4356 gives 1.19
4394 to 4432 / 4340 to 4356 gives 1.12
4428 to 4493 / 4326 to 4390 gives 1.10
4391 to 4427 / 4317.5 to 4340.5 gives 1.07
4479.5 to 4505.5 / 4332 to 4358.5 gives 1.11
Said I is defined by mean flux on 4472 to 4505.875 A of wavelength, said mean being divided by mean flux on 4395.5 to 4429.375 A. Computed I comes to 1.0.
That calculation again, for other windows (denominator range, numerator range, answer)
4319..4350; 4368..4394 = 1.01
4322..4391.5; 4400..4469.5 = 1.04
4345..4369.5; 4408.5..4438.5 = 1.06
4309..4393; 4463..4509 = 1.03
